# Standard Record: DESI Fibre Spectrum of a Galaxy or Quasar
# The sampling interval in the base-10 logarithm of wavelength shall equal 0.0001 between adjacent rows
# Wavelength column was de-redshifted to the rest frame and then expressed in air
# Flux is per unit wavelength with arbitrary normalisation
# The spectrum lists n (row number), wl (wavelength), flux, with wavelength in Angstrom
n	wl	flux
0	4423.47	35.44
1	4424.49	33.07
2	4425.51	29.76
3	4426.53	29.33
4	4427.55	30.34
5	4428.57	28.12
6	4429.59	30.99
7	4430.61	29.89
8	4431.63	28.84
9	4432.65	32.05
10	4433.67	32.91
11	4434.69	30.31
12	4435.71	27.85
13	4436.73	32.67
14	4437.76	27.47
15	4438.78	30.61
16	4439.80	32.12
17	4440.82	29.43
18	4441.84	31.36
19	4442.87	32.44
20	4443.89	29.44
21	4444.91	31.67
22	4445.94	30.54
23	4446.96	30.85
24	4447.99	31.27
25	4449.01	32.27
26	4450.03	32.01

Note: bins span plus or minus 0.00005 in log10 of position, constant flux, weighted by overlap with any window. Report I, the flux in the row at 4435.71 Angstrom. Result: 27.85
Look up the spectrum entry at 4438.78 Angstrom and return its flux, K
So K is 30.61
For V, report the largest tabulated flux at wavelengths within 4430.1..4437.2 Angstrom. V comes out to 32.91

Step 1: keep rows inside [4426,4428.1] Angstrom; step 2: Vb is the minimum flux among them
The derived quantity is 29.33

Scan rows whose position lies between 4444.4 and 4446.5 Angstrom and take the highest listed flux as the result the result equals 31.67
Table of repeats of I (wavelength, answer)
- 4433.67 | 32.91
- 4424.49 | 33.07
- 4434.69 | 30.31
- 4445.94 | 30.54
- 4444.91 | 31.67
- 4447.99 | 31.27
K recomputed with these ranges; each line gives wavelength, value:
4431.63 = 28.84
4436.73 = 32.67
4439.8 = 32.12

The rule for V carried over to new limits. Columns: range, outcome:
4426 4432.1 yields 30.99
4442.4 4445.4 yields 32.44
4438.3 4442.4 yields 32.12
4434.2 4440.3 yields 32.67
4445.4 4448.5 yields 31.27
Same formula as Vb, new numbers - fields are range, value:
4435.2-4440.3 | 27.47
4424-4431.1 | 28.12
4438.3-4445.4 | 29.43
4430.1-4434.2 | 28.84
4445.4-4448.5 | 30.54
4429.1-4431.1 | 29.89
